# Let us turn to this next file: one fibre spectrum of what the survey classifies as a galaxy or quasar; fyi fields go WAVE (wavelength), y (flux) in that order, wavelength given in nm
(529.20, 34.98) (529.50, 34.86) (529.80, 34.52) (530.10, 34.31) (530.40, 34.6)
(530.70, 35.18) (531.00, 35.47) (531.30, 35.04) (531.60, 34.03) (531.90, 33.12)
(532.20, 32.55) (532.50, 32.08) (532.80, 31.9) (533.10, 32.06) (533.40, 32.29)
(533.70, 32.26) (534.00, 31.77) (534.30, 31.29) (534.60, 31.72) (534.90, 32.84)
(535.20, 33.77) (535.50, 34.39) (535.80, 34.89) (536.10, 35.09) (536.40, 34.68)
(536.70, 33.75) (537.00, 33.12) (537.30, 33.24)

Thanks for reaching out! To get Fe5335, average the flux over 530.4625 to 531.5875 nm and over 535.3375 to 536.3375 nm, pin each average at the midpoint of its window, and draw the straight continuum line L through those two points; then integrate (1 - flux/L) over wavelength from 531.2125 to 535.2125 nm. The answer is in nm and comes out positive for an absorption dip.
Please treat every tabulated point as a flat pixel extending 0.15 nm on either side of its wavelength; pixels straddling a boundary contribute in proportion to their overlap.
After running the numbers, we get 0.271 nm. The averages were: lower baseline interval 35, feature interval 32.5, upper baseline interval 34.8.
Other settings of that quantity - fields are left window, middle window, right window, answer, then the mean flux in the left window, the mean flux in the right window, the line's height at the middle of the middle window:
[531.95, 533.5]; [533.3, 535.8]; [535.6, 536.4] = 0.08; 32.2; 34.9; 33.7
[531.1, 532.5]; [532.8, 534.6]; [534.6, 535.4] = 0.07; 33.6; 33.1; 33.3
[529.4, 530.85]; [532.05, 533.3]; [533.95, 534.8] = 0.03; 34.7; 31.6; 32.9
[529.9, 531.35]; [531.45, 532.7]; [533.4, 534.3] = 0.02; 34.9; 31.9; 33.6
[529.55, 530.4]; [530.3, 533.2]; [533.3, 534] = -0.02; 34.5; 32.2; 33.4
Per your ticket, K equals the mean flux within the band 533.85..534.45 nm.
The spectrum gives 31.5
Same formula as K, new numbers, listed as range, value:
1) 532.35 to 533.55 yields 32.1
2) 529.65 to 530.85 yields 34.7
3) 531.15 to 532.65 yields 33.4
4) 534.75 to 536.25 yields 34.2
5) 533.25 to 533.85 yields 32.3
